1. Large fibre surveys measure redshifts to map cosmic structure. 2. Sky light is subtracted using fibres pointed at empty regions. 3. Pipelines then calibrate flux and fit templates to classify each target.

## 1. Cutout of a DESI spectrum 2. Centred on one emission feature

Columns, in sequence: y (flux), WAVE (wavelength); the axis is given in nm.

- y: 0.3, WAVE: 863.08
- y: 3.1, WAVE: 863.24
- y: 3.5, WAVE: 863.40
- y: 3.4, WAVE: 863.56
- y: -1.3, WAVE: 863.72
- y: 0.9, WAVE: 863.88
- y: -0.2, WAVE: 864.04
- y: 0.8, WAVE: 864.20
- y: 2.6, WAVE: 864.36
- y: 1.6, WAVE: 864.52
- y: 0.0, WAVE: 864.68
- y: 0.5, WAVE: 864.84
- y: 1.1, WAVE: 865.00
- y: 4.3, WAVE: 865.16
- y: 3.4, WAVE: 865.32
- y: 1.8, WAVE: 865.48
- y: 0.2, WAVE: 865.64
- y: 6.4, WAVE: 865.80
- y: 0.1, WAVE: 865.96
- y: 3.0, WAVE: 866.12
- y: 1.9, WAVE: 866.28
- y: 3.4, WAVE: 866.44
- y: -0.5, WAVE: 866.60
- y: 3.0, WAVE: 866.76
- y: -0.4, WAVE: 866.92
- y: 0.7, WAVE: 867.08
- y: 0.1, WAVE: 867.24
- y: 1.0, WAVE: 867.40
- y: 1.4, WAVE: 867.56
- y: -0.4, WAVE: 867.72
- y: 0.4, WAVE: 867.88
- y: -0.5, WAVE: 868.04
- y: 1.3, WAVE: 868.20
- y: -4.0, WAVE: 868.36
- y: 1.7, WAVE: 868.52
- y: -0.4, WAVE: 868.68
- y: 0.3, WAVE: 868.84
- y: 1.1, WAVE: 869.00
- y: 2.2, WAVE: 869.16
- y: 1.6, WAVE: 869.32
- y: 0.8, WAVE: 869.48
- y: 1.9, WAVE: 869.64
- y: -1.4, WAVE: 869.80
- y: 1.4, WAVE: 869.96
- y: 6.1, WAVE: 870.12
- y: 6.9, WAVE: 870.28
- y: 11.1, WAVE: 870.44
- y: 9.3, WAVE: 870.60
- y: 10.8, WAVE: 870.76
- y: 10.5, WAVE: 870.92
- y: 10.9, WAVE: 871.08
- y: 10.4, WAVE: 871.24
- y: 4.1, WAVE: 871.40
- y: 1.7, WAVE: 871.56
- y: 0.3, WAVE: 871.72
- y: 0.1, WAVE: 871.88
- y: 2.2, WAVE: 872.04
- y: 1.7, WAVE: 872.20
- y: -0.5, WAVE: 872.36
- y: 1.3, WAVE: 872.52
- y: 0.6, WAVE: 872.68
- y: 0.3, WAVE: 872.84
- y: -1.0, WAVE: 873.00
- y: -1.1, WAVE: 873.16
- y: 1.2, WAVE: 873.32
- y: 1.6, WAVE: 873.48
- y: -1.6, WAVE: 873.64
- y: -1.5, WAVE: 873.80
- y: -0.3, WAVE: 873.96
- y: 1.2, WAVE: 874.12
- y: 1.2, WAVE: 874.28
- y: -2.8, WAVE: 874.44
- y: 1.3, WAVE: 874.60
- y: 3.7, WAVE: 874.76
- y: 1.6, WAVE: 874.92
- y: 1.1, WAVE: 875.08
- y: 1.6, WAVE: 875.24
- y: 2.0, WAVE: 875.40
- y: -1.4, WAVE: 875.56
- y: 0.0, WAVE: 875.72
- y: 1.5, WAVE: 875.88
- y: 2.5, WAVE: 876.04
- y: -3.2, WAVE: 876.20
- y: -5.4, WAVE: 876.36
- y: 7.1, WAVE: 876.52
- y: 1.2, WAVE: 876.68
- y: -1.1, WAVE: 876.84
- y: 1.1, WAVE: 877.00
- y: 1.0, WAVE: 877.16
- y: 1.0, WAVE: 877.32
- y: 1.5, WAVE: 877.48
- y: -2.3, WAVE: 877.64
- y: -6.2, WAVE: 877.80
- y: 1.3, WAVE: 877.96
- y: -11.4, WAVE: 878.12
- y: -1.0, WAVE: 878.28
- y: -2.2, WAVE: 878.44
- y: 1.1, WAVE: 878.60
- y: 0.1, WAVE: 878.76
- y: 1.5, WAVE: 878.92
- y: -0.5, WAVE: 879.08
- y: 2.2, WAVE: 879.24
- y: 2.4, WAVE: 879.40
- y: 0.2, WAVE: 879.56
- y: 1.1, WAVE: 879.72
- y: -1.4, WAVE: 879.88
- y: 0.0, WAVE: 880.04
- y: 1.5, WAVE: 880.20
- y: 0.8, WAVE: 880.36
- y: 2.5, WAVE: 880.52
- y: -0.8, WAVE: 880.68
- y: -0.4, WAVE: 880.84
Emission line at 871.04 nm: [O II]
